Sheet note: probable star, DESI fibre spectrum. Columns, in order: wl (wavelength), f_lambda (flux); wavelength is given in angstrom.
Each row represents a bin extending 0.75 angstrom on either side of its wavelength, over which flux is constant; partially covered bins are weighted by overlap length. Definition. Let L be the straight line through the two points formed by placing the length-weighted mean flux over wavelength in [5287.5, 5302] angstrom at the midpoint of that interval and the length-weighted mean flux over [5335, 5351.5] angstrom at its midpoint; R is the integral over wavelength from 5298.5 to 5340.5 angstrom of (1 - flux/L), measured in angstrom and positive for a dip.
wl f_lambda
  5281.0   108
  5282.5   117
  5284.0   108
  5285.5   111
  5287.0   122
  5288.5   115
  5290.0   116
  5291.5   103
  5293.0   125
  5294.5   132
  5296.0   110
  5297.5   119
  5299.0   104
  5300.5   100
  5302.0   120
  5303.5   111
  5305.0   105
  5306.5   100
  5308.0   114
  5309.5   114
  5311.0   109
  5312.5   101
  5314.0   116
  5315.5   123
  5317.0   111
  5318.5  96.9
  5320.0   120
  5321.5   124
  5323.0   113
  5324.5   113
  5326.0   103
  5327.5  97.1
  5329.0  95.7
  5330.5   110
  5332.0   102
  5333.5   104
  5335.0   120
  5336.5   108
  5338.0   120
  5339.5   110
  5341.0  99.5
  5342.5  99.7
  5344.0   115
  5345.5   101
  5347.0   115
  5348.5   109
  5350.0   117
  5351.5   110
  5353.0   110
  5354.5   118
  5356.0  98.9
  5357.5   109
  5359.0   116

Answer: 1.0 angstrom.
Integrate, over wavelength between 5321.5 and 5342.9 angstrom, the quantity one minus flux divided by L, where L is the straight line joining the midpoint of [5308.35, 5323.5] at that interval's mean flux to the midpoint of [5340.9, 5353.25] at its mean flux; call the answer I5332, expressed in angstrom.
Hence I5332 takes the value 0.6 angstrom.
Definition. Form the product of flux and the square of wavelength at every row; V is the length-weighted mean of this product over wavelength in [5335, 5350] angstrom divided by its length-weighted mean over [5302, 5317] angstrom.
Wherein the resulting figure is 1.00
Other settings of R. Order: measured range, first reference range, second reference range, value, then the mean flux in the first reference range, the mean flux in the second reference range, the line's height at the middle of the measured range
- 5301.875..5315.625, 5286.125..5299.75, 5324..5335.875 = 0.1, 116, 105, 112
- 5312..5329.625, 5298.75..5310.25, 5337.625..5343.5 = -0.3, 109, 107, 108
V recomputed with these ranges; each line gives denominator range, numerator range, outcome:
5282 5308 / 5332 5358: 0.99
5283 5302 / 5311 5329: 0.97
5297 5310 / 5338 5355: 1.02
